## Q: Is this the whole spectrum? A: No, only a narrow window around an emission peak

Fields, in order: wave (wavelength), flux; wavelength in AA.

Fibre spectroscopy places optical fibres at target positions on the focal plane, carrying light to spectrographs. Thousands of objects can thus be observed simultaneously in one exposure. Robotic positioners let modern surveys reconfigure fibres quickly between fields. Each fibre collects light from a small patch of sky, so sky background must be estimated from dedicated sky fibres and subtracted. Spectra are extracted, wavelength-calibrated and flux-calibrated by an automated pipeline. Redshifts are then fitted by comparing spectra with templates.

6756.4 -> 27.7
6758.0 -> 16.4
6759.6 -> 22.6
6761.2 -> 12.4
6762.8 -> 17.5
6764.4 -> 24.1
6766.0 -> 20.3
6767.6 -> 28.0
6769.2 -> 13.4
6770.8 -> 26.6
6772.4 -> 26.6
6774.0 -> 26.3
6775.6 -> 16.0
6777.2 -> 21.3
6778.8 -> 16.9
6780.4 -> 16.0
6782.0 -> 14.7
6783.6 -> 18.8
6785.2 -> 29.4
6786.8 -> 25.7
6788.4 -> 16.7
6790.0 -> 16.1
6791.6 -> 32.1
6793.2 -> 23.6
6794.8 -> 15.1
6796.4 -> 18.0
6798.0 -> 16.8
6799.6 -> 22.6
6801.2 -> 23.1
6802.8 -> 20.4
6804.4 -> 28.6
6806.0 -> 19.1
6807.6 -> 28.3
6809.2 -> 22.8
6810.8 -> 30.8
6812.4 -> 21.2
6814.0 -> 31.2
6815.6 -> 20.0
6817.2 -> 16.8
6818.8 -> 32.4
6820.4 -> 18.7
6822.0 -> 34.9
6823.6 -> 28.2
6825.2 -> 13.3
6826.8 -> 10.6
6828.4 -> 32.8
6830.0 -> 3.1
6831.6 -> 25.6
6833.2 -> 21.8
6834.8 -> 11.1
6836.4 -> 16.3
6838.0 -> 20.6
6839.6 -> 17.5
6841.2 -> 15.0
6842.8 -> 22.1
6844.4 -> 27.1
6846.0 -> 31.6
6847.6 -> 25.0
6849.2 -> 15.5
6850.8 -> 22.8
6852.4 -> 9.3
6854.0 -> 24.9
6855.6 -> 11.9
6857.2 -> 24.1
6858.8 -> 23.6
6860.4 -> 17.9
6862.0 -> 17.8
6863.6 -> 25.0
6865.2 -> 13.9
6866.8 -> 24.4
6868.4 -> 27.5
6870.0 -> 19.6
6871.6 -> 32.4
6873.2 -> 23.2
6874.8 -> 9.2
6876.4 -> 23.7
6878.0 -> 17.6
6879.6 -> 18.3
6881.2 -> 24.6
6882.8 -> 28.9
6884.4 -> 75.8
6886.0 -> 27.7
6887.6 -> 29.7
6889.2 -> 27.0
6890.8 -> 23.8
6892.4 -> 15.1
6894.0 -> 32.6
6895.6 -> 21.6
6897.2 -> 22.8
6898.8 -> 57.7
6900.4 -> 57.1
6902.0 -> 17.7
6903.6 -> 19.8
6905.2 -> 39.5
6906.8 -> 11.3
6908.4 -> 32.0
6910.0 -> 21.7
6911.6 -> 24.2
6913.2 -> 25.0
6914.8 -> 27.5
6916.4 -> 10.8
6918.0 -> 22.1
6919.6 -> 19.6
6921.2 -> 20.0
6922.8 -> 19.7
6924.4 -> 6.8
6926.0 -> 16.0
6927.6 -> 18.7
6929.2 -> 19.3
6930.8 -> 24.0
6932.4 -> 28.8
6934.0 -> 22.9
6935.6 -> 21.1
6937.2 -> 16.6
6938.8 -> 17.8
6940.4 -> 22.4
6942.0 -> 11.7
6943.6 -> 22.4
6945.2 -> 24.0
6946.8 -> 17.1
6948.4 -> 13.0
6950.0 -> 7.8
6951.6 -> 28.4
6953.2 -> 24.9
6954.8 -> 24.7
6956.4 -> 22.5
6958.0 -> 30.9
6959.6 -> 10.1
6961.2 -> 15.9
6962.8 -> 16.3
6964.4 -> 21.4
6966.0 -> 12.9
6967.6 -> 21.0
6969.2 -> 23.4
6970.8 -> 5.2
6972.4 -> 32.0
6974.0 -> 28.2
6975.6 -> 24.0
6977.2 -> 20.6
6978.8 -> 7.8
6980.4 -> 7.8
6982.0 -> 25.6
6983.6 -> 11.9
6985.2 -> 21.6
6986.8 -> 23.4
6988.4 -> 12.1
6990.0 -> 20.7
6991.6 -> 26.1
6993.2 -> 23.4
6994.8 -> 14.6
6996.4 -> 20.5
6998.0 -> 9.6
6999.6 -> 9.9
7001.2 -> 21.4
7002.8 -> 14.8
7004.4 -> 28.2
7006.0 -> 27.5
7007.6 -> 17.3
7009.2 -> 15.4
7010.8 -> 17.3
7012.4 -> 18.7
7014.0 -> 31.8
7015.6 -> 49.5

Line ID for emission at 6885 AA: [S II]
